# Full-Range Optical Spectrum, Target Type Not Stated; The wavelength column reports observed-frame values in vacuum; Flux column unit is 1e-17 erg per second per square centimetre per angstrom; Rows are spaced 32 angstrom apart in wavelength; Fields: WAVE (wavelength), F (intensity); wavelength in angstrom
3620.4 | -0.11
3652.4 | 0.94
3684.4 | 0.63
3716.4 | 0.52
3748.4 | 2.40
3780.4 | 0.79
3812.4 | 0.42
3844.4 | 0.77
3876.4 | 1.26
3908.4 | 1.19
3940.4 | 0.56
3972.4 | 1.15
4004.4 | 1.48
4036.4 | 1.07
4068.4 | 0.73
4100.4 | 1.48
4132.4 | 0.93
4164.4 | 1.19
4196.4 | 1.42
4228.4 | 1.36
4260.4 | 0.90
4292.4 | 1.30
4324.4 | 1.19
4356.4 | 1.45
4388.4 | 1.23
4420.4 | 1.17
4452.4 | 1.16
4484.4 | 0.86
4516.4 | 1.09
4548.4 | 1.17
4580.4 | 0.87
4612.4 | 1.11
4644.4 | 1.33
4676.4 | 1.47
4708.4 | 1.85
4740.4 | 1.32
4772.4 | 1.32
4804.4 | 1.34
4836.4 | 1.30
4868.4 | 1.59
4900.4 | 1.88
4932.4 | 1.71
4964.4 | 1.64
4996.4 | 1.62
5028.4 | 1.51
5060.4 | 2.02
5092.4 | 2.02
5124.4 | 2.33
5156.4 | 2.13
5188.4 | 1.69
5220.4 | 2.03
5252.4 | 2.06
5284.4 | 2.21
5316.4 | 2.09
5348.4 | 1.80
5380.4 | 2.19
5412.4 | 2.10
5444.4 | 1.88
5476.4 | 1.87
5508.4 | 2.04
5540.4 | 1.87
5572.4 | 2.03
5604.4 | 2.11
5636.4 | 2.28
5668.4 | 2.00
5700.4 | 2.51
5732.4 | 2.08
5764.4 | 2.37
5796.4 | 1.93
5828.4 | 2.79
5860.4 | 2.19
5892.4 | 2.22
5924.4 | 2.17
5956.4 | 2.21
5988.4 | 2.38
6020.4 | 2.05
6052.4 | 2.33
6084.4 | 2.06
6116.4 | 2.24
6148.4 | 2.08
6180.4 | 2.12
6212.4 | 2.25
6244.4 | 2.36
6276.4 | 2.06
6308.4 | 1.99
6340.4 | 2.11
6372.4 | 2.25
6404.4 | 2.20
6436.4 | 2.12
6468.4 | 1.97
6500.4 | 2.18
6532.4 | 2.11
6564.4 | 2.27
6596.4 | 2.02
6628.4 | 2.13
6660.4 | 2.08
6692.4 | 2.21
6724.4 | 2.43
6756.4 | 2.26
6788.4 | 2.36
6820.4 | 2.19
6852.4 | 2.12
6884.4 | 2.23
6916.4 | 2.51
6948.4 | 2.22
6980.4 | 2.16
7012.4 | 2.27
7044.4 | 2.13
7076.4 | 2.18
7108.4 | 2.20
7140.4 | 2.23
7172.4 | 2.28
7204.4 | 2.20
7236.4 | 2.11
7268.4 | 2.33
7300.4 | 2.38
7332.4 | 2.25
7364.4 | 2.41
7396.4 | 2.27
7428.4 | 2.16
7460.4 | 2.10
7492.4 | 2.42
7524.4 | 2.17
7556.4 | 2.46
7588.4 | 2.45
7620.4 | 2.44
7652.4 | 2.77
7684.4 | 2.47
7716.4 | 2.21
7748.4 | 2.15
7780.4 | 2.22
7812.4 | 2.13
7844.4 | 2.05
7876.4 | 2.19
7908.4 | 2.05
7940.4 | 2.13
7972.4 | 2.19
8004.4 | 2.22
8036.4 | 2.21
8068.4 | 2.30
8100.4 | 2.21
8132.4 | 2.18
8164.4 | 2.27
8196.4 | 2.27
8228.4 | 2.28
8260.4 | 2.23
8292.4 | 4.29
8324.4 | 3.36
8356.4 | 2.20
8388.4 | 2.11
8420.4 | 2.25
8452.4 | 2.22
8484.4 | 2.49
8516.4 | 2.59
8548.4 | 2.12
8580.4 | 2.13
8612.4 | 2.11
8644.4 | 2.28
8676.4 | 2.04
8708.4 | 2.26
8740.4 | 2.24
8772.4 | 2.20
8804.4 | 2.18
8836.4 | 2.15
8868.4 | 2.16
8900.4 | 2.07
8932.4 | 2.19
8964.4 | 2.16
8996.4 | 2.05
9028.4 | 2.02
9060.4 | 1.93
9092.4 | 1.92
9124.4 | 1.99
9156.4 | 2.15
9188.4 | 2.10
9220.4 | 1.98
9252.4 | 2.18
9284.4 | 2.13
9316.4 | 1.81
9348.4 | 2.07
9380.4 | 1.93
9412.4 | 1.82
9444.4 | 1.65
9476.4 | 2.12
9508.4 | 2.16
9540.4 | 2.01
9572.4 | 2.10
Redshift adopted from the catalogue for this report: 0.27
